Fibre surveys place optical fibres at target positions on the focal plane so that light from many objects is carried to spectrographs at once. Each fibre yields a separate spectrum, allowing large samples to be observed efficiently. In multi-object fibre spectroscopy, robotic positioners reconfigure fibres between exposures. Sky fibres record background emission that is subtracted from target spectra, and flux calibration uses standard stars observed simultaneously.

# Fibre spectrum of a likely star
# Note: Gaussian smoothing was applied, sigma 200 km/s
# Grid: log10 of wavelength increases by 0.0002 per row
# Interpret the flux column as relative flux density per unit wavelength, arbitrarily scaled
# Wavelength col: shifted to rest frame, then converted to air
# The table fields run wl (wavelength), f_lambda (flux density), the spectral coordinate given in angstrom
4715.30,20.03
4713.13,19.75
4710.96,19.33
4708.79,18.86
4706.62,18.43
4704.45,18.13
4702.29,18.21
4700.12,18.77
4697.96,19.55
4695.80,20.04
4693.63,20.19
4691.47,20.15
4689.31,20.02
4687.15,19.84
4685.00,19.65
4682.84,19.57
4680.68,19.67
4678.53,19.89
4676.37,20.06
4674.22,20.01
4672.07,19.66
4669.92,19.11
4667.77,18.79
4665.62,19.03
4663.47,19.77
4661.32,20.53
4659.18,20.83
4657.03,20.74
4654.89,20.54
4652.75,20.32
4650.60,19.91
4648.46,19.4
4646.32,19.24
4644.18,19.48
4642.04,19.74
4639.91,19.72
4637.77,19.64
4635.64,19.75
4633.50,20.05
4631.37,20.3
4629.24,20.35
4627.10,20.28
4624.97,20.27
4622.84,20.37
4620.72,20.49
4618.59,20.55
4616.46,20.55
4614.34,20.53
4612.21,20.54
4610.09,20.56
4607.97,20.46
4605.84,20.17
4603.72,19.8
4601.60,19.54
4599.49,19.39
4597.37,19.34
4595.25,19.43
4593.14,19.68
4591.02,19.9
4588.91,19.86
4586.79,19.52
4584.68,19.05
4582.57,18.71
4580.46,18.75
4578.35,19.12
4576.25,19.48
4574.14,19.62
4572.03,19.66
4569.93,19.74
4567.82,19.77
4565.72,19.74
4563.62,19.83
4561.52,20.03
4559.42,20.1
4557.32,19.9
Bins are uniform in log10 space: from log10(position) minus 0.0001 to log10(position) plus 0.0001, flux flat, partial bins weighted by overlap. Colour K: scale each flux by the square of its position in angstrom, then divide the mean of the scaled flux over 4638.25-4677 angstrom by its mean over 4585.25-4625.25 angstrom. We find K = 1.0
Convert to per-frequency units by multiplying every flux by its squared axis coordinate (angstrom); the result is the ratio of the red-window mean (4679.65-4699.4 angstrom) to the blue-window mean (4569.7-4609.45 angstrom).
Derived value 1.06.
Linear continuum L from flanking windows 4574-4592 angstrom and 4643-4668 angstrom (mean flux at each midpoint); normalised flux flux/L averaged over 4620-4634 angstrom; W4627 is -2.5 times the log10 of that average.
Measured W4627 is -0.03 mag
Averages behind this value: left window 19.3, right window 19.9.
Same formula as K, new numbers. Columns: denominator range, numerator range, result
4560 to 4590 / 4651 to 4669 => 1.07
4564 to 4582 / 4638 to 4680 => 1.06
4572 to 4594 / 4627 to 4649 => 1.05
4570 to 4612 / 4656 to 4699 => 1.05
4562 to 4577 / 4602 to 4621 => 1.05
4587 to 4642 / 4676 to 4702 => 1.02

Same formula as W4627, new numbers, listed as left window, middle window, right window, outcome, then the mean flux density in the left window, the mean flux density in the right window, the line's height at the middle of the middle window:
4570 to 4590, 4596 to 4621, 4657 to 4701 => -0.04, 19.3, 19.8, 19.5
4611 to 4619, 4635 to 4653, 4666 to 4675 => 0.01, 20.5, 19.3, 19.9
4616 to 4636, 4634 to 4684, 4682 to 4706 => 0.00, 20.3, 19.4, 19.9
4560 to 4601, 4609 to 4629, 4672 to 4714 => -0.05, 19.5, 19.5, 19.5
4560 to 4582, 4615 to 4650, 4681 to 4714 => -0.03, 19.6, 19.4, 19.5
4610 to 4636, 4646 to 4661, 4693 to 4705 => -0.02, 20.4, 19.2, 19.9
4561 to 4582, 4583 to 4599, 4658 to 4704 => 0.00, 19.5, 19.7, 19.6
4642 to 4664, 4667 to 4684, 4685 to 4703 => 0.01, 20.1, 19.6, 19.8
